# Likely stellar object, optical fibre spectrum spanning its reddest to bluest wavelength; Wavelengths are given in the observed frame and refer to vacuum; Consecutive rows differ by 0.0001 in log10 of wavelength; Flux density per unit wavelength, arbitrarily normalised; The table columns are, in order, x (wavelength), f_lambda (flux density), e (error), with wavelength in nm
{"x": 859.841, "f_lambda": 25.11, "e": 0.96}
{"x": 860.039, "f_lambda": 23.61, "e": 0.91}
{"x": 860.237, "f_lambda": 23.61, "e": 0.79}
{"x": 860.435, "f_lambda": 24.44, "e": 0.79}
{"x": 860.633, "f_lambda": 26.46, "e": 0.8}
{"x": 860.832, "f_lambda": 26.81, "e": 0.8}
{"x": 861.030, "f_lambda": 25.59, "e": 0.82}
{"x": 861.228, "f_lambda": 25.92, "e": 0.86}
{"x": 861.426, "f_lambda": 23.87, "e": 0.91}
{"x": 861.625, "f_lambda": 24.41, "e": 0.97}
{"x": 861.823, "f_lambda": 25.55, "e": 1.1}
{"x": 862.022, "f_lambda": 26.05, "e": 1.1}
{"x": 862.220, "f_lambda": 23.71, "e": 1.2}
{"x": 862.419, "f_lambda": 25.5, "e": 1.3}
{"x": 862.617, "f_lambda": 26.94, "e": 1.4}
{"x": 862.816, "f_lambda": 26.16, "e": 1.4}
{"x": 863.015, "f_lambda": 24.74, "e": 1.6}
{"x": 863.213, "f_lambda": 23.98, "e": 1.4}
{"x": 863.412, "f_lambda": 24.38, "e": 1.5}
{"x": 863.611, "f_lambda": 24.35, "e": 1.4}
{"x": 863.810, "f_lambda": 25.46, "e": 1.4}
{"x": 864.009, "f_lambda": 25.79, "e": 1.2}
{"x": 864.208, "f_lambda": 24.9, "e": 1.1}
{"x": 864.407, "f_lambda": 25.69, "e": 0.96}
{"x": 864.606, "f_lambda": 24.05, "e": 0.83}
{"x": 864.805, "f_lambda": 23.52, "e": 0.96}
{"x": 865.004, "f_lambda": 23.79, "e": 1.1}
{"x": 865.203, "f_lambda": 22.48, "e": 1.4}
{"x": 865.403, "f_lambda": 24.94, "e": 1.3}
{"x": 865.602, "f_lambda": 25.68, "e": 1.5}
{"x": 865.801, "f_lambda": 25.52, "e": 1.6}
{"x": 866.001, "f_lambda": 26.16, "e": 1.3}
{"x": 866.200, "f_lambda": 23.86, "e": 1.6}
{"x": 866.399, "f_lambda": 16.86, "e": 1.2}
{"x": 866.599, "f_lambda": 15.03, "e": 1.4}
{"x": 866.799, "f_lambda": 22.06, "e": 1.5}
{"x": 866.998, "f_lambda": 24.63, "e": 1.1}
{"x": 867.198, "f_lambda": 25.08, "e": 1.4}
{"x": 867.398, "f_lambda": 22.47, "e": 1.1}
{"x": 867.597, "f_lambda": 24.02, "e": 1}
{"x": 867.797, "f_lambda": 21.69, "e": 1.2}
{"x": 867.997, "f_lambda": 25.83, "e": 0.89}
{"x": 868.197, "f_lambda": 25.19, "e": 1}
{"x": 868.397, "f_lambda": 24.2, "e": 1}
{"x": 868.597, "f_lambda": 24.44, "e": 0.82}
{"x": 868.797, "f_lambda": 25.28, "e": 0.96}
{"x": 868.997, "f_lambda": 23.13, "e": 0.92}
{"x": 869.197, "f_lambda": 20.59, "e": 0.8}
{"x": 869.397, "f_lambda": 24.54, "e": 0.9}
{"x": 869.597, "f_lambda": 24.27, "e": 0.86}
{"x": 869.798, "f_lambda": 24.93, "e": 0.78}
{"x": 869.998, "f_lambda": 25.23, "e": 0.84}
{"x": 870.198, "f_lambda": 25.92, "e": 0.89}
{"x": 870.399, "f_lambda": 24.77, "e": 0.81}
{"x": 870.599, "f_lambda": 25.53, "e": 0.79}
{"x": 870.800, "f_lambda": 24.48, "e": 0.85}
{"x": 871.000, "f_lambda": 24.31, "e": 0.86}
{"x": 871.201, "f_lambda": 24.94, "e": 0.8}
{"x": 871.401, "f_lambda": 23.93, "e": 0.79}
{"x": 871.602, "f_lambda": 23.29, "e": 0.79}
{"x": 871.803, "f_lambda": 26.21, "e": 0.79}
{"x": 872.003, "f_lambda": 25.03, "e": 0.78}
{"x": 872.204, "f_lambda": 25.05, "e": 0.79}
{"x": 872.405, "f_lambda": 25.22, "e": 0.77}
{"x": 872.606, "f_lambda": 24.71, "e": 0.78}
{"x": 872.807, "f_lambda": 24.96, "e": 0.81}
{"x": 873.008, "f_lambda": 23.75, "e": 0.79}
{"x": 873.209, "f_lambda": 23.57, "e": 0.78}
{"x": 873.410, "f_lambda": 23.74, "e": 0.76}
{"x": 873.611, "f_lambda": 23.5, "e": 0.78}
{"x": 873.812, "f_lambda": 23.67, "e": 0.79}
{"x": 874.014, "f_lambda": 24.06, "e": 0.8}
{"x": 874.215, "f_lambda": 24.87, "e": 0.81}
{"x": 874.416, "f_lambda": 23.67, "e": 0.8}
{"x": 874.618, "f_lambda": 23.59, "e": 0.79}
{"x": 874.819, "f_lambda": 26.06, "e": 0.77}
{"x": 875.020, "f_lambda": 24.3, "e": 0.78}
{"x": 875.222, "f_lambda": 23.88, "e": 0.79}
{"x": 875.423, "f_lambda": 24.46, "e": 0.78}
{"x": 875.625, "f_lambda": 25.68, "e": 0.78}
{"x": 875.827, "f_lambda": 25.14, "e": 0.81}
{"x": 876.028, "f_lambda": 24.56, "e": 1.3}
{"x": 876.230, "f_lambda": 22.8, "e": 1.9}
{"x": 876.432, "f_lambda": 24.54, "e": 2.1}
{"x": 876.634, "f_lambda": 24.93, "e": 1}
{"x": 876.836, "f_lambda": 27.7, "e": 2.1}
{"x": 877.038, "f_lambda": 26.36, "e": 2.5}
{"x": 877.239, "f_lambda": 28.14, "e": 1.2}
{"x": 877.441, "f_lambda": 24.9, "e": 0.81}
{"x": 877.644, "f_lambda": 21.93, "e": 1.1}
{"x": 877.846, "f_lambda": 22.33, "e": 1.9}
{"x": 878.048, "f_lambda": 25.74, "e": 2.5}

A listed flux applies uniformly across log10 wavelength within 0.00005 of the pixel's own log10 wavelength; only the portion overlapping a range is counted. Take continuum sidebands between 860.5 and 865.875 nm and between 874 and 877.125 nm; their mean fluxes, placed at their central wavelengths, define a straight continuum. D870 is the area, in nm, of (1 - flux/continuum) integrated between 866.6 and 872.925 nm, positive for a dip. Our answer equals 0.17 nm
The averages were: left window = 25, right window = 24.8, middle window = 24.2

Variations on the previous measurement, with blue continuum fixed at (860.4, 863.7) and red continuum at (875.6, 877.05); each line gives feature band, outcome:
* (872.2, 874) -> 0.07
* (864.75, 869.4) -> 0.34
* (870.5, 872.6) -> 0.03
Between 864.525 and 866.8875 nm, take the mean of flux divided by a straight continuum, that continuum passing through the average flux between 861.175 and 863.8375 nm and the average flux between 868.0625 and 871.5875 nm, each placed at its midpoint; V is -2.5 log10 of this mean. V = 0.09 mag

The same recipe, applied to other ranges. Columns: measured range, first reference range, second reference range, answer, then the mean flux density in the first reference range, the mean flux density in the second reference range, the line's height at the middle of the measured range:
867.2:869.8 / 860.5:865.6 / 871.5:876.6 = 0.04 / 25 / 24.4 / 24.7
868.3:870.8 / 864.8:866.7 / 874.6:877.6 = -0.04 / 22.7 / 25.1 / 23.6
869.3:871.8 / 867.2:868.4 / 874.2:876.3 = -0.03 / 24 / 24.5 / 24.2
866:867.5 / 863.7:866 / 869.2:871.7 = 0.14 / 24.8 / 24.5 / 24.7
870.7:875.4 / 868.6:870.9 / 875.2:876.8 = 0.01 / 24.4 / 24.7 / 24.5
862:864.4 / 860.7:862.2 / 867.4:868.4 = -0.01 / 25.4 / 24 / 25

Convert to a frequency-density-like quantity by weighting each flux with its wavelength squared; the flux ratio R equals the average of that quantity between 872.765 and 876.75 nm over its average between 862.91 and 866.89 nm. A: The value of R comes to 1.05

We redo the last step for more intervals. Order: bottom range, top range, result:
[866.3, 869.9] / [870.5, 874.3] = 1.07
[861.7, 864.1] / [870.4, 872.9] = 1.00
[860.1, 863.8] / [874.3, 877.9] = 1.02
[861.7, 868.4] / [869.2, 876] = 1.03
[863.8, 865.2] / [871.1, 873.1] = 1.02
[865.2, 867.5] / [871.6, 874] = 1.08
